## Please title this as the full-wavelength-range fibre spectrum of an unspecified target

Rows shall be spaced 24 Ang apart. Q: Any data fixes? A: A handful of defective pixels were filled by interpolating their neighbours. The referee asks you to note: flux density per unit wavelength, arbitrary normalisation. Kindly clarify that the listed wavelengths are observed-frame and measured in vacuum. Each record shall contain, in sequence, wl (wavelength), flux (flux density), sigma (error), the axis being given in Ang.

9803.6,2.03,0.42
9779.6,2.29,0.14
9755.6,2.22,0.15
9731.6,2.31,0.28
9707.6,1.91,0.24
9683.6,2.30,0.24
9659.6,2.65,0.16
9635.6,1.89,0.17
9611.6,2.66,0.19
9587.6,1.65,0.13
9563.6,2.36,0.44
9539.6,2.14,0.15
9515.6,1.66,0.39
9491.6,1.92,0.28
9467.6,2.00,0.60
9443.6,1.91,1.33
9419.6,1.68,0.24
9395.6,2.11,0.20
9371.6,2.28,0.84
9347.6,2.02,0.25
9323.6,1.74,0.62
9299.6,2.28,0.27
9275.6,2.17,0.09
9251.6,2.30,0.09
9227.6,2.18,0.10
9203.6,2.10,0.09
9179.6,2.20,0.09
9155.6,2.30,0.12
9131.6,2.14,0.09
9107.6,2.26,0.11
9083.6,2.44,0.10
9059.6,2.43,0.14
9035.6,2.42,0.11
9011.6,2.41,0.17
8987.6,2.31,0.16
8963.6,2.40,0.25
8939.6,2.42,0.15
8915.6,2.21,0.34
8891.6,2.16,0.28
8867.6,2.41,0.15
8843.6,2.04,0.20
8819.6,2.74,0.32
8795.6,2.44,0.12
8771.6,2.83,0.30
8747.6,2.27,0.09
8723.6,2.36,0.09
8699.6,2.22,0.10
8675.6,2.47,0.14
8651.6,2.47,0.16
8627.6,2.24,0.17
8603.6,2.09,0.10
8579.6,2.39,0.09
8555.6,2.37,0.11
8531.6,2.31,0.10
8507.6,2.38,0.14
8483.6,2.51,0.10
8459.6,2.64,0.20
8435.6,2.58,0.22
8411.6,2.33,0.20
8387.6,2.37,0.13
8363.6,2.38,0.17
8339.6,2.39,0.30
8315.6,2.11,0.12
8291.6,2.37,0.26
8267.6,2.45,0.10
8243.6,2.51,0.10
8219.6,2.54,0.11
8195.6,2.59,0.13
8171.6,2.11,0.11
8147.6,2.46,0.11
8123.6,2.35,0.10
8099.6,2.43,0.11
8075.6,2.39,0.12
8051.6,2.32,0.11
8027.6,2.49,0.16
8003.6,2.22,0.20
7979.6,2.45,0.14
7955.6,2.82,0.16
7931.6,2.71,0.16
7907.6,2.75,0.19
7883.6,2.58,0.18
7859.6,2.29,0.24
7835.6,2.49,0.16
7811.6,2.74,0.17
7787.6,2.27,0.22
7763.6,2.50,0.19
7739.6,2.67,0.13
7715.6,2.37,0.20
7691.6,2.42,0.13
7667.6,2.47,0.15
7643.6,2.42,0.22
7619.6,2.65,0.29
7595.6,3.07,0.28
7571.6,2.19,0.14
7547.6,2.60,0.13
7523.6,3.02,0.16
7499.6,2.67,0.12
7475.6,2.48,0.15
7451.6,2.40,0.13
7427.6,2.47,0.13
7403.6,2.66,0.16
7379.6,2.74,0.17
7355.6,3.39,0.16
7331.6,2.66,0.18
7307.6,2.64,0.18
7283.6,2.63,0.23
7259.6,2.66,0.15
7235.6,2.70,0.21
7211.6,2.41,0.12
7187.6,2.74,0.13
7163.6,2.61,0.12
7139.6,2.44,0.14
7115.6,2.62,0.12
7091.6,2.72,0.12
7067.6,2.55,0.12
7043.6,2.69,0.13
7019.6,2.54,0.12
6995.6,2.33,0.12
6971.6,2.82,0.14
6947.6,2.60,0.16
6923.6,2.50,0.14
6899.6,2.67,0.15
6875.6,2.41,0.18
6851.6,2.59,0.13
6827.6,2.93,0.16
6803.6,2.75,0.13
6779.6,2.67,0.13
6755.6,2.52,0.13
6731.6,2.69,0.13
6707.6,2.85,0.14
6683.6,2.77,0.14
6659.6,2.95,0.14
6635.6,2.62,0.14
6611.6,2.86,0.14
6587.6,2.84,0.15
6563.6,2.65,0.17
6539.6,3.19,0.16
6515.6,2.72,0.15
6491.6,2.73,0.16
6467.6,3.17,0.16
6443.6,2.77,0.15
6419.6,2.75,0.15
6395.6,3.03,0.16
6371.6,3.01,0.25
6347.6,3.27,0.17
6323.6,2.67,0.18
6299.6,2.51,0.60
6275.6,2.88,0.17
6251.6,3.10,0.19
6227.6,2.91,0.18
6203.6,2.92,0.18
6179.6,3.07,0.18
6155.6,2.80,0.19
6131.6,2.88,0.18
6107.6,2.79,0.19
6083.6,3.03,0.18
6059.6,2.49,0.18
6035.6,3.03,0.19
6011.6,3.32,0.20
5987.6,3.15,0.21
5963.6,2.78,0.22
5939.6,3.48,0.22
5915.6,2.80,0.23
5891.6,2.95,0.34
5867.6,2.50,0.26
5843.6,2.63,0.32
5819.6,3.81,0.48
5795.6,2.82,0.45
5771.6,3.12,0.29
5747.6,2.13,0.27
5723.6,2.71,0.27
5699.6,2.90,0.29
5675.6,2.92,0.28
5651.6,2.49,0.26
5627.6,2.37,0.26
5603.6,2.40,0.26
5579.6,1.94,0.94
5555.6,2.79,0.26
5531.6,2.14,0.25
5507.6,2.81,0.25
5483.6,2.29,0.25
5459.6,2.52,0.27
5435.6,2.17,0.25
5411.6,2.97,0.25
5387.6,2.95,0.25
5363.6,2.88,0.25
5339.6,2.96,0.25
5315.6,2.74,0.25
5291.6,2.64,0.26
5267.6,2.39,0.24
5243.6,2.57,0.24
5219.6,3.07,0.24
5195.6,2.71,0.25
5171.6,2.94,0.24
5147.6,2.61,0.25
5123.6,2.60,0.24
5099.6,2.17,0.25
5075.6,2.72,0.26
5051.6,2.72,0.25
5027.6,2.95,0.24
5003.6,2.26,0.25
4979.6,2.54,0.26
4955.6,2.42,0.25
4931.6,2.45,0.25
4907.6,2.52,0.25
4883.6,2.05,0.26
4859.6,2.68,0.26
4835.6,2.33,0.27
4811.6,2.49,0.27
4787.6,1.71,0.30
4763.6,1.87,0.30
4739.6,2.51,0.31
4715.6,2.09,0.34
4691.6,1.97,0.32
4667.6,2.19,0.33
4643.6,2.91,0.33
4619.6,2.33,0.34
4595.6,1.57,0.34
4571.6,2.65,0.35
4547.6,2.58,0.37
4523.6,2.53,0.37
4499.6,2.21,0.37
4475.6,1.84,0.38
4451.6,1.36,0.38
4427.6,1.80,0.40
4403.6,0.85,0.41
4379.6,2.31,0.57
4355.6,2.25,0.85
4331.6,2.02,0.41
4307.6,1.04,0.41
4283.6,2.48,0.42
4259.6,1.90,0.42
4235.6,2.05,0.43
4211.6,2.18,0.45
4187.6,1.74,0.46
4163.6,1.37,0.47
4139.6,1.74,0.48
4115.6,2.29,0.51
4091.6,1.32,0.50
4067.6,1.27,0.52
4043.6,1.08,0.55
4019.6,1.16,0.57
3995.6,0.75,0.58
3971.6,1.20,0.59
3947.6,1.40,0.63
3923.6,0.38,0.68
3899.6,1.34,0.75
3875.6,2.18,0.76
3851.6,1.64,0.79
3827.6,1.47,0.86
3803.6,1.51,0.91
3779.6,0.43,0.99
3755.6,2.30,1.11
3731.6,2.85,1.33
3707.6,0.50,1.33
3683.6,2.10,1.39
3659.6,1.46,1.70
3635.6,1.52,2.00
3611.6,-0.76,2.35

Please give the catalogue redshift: 0.121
